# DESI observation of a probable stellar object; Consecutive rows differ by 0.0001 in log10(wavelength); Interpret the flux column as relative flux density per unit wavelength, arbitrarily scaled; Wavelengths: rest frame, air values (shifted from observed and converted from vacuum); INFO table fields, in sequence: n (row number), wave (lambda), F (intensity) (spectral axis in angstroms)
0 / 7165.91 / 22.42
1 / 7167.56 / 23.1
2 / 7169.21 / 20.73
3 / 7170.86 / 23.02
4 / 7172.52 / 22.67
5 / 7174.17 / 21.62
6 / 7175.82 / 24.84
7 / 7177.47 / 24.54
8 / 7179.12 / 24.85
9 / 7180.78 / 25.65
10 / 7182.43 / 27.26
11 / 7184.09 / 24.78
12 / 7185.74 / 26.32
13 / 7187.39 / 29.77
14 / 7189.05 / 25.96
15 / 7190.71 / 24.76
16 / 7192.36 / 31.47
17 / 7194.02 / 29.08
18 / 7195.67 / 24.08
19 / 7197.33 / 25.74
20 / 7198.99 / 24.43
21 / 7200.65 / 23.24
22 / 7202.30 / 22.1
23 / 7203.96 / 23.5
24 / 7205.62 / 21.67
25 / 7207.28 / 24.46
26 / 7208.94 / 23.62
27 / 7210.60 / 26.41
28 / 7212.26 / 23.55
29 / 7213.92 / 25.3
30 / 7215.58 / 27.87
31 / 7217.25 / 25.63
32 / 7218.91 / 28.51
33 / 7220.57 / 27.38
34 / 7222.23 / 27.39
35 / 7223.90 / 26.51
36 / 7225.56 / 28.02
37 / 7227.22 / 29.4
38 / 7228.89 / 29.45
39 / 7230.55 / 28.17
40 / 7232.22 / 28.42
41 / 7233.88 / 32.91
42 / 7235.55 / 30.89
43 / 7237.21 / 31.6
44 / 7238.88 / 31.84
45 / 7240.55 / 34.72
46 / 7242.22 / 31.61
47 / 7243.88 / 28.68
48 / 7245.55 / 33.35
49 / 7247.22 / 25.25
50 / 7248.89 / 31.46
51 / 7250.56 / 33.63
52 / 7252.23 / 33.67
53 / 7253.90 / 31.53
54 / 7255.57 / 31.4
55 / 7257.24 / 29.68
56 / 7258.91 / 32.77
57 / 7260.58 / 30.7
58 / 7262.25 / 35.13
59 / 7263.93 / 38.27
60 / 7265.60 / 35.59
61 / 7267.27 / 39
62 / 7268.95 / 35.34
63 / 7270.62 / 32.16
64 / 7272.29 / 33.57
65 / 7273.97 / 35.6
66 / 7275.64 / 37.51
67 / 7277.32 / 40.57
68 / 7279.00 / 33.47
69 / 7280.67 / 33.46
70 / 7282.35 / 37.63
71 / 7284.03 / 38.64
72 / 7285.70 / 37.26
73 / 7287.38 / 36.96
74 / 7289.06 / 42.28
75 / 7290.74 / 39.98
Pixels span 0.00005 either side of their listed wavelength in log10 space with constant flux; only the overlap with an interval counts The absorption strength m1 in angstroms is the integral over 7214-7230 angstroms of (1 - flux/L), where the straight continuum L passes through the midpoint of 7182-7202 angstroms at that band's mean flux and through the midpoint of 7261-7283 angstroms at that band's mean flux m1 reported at 1.2 angstroms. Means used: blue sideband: 26.3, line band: 27.7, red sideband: 35.8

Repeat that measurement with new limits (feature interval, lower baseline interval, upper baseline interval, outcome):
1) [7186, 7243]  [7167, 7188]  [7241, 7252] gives 1.4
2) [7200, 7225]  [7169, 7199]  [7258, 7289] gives 3.2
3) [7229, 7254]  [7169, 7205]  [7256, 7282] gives 0.4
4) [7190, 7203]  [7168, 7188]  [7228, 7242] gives 0.5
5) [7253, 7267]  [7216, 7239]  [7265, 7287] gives 0.2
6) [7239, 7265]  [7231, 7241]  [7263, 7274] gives 1.1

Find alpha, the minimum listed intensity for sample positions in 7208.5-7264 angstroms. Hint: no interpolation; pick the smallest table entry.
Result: 23.55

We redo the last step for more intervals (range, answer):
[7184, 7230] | 21.67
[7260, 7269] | 30.7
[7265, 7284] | 32.16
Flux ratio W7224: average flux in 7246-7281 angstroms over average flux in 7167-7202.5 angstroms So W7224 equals 1.35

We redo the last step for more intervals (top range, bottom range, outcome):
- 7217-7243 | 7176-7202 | 1.14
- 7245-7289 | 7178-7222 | 1.34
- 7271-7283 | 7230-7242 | 1.14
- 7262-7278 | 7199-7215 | 1.52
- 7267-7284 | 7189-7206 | 1.43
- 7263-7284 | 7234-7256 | 1.14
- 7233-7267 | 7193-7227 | 1.27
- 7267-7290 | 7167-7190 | 1.48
